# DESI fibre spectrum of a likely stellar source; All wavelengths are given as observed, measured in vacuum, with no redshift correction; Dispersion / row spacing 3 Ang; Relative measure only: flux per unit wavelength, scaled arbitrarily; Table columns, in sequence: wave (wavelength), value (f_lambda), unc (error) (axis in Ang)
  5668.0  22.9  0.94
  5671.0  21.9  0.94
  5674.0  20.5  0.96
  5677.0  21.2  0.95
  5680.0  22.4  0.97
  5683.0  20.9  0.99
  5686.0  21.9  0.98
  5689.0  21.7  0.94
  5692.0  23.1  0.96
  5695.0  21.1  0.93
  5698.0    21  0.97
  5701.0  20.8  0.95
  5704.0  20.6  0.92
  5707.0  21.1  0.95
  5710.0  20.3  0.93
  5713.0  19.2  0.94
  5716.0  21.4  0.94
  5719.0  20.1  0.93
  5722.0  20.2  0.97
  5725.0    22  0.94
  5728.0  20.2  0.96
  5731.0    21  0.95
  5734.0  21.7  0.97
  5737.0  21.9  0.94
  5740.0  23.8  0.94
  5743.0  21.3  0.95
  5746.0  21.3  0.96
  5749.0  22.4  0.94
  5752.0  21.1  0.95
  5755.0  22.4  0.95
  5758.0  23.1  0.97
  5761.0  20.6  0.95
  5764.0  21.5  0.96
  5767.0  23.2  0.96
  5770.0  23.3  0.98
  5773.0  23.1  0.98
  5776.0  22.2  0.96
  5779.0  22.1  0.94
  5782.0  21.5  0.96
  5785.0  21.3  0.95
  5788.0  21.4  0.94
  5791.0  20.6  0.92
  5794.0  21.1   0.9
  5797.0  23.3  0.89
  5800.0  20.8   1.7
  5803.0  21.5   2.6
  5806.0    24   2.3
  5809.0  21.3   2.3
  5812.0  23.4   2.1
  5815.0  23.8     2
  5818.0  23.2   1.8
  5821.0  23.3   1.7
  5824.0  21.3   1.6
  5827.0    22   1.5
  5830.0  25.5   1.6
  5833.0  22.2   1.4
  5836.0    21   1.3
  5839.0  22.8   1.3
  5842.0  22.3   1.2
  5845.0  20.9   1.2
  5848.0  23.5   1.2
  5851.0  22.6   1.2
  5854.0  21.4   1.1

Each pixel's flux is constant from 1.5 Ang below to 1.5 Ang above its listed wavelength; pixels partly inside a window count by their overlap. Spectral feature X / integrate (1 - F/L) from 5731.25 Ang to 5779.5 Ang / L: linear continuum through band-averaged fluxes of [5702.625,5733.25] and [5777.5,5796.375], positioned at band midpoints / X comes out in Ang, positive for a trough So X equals -2.5 Ang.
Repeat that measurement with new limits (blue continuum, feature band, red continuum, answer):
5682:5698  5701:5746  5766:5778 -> 2.3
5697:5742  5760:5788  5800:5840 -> -0.2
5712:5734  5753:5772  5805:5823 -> -0.5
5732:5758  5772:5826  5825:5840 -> 0.6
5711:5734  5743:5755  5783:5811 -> -0.4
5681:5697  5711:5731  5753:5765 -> 1.2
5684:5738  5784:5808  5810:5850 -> 0.5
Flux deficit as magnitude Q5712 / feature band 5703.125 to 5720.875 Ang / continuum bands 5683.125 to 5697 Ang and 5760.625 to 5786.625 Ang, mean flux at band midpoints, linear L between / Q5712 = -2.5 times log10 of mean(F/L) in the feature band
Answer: 0.07 mag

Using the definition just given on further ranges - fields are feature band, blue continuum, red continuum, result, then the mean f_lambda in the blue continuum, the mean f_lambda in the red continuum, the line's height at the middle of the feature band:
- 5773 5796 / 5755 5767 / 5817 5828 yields 0.028 mag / 22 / 22.4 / 22.2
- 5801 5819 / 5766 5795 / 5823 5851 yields -0.029 mag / 22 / 22.4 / 22.2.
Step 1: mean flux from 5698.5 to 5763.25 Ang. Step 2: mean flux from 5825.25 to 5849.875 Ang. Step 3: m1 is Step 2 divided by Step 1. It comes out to 1.1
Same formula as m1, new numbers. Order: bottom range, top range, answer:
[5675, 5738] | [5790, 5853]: 1.06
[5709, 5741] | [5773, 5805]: 1.03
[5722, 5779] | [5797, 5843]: 1.03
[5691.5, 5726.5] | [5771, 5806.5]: 1.05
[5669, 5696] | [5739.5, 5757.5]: 1.02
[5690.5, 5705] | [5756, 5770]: 1.04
